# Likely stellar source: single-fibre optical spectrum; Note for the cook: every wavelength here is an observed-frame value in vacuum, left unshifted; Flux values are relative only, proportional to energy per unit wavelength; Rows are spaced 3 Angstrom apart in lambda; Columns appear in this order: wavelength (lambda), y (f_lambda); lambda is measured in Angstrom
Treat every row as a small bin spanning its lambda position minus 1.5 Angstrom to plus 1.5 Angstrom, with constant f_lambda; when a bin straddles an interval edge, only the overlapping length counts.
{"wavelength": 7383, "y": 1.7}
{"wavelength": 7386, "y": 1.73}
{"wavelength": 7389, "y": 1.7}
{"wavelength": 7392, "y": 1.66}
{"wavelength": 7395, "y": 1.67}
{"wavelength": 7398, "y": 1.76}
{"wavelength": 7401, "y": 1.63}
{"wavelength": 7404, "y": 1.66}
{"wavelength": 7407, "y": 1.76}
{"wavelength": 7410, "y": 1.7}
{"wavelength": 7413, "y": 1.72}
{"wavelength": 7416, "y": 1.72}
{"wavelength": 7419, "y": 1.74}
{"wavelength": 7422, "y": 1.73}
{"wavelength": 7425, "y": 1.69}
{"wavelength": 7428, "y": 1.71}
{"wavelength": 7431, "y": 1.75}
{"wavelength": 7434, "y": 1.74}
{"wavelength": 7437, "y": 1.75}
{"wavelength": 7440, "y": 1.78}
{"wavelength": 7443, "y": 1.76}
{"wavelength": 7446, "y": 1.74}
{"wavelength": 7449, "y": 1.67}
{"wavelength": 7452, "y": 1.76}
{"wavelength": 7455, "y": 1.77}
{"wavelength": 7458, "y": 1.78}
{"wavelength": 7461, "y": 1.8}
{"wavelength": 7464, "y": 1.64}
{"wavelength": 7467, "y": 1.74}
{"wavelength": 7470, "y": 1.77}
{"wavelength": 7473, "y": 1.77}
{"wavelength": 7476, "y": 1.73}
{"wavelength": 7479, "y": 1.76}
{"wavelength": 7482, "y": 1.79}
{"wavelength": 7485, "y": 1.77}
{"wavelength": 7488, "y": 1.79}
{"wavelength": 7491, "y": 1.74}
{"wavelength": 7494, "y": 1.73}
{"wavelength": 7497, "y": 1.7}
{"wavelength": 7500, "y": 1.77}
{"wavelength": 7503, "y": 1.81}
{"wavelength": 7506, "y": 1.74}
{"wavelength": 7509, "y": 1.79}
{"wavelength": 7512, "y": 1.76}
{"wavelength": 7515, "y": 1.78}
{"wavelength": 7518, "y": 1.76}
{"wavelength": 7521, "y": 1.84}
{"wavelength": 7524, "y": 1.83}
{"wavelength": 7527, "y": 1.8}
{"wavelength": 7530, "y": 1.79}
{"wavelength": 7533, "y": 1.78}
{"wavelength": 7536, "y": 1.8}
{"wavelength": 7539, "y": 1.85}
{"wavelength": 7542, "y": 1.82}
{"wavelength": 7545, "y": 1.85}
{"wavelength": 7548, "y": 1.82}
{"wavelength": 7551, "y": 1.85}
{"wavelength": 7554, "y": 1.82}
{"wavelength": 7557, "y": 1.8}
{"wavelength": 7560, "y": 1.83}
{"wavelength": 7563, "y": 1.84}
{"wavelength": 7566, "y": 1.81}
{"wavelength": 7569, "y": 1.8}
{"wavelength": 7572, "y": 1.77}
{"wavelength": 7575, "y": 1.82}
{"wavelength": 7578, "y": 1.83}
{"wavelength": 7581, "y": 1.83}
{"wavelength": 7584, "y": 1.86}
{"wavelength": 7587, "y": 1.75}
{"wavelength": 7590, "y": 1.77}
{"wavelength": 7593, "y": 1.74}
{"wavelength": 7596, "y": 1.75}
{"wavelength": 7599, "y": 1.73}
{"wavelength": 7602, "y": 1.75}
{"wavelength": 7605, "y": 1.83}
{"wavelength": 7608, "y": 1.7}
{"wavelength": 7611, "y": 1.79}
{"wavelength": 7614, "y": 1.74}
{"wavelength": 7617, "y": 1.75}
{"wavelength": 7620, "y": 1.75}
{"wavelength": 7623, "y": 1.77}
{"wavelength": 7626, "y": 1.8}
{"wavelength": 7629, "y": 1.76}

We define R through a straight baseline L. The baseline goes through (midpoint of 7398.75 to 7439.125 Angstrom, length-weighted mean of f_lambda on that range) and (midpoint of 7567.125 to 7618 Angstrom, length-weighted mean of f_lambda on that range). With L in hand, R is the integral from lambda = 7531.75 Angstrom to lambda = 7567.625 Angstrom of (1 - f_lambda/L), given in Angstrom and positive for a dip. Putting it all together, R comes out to -1.2 Angstrom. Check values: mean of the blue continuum 1.72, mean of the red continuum 1.78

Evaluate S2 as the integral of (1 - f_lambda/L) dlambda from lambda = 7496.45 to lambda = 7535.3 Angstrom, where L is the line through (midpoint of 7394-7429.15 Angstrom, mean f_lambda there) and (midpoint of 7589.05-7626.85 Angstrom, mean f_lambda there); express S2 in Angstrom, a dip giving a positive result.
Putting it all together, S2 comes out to -1.1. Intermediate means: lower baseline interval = 1.71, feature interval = 1.78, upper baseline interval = 1.76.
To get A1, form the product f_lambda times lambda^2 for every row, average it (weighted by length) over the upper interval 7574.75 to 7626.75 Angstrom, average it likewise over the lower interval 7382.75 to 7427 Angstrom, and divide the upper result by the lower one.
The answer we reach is 1.10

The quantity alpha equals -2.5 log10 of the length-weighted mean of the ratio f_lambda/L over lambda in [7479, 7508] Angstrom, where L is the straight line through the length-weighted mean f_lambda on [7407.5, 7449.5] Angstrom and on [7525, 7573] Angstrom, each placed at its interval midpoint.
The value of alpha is 0.010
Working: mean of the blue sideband 1.73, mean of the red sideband 1.82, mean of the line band 1.76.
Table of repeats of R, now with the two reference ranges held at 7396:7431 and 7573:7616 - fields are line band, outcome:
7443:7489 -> -0.55 Angstrom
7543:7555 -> -0.50 Angstrom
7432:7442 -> -0.21 Angstrom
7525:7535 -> -0.22 Angstrom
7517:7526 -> -0.31 Angstrom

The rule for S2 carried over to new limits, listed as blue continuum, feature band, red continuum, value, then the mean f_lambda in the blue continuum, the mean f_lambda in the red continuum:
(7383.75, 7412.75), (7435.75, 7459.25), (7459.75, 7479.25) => -0.30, 1.7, 1.74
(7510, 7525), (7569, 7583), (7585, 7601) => -0.41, 1.79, 1.75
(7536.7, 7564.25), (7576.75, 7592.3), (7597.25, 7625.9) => -0.12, 1.83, 1.76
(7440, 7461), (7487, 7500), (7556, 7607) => 0.18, 1.75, 1.79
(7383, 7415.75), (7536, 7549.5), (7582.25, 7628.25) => -0.66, 1.7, 1.77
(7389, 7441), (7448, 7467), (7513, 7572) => 0.09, 1.71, 1.81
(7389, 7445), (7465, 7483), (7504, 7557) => 0.06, 1.72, 1.8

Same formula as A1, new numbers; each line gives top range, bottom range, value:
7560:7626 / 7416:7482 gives 1.06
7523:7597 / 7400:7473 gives 1.08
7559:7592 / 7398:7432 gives 1.10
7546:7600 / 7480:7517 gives 1.04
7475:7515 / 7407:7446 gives 1.03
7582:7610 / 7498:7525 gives 1.01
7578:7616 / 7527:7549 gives 0.99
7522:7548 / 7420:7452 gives 1.08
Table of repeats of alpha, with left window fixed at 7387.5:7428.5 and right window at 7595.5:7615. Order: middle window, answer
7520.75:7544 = -0.05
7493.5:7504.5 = -0.02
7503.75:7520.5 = -0.03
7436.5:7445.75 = -0.03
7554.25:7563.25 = -0.05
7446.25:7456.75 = -0.01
